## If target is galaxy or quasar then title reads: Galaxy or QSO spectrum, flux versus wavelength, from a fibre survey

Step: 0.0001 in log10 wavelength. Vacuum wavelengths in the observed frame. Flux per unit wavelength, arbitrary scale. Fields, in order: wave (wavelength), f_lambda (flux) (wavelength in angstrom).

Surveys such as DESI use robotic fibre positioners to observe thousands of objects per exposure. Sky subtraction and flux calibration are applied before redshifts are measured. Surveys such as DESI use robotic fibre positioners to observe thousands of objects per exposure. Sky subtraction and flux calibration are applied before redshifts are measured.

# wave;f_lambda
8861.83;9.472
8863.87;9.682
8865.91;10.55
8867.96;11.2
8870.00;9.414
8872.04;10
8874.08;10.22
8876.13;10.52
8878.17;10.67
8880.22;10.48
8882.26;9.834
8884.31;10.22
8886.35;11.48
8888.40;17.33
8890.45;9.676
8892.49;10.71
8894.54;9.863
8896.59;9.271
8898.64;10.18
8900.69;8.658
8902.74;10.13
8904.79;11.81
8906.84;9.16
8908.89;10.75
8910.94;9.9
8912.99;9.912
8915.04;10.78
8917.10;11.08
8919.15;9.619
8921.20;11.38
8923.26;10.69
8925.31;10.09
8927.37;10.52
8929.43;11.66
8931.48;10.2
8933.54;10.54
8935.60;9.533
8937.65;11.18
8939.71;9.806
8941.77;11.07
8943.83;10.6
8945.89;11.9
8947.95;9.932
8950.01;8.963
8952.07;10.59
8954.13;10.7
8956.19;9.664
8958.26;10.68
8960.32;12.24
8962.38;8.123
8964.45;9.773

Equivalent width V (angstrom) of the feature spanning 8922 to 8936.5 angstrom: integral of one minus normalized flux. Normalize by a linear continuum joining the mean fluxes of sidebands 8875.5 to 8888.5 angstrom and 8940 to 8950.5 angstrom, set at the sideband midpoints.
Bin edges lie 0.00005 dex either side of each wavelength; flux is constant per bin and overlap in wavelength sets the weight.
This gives 0.3 angstrom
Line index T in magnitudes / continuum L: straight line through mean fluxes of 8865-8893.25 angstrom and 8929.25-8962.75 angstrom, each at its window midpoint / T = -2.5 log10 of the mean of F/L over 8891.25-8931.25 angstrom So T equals 0.04 mag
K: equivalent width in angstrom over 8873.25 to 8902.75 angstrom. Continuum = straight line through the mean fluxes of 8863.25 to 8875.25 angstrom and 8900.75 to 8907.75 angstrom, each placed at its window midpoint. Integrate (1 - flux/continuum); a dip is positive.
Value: -1.34 angstrom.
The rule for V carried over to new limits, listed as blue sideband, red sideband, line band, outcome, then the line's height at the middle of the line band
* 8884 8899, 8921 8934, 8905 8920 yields 0.9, 10.9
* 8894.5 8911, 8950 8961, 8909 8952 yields -0.8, 10.3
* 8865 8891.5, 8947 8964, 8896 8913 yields 1.0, 10.6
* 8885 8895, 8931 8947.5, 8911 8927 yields 0.9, 11.1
